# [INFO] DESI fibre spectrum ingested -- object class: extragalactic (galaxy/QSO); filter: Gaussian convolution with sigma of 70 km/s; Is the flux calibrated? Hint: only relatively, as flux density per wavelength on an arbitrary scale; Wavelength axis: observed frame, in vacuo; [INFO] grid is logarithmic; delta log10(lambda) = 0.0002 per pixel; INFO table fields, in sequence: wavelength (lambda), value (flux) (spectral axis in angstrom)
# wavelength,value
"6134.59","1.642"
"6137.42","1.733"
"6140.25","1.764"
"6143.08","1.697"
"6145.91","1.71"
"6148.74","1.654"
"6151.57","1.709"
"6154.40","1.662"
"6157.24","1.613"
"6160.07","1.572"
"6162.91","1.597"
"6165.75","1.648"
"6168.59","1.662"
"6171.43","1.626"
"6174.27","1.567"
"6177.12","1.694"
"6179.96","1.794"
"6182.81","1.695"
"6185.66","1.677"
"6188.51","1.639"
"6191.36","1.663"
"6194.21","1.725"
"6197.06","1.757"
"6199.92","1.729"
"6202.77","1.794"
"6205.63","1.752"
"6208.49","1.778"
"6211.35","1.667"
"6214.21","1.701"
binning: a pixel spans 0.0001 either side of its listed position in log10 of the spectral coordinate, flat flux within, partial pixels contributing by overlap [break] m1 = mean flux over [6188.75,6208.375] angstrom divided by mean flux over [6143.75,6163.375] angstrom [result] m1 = 1.05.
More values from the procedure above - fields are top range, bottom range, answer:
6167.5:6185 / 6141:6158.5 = 1.00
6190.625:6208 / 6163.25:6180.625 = 1.05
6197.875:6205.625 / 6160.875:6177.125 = 1.08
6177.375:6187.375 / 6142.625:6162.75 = 1.04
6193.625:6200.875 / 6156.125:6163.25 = 1.09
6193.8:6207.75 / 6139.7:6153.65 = 1.03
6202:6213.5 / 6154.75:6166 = 1.08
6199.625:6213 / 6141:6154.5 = 1.03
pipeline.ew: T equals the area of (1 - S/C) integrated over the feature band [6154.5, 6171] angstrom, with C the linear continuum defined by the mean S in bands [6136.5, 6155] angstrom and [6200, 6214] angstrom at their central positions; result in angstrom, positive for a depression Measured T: 0.90 angstrom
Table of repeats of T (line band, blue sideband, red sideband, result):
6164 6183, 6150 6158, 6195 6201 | 0.36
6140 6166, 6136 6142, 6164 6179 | 0.64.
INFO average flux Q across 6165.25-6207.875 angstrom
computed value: 1.7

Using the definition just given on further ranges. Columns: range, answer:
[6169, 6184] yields 1.67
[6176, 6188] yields 1.71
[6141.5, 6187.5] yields 1.66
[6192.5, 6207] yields 1.75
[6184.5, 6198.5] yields 1.69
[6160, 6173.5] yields 1.62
